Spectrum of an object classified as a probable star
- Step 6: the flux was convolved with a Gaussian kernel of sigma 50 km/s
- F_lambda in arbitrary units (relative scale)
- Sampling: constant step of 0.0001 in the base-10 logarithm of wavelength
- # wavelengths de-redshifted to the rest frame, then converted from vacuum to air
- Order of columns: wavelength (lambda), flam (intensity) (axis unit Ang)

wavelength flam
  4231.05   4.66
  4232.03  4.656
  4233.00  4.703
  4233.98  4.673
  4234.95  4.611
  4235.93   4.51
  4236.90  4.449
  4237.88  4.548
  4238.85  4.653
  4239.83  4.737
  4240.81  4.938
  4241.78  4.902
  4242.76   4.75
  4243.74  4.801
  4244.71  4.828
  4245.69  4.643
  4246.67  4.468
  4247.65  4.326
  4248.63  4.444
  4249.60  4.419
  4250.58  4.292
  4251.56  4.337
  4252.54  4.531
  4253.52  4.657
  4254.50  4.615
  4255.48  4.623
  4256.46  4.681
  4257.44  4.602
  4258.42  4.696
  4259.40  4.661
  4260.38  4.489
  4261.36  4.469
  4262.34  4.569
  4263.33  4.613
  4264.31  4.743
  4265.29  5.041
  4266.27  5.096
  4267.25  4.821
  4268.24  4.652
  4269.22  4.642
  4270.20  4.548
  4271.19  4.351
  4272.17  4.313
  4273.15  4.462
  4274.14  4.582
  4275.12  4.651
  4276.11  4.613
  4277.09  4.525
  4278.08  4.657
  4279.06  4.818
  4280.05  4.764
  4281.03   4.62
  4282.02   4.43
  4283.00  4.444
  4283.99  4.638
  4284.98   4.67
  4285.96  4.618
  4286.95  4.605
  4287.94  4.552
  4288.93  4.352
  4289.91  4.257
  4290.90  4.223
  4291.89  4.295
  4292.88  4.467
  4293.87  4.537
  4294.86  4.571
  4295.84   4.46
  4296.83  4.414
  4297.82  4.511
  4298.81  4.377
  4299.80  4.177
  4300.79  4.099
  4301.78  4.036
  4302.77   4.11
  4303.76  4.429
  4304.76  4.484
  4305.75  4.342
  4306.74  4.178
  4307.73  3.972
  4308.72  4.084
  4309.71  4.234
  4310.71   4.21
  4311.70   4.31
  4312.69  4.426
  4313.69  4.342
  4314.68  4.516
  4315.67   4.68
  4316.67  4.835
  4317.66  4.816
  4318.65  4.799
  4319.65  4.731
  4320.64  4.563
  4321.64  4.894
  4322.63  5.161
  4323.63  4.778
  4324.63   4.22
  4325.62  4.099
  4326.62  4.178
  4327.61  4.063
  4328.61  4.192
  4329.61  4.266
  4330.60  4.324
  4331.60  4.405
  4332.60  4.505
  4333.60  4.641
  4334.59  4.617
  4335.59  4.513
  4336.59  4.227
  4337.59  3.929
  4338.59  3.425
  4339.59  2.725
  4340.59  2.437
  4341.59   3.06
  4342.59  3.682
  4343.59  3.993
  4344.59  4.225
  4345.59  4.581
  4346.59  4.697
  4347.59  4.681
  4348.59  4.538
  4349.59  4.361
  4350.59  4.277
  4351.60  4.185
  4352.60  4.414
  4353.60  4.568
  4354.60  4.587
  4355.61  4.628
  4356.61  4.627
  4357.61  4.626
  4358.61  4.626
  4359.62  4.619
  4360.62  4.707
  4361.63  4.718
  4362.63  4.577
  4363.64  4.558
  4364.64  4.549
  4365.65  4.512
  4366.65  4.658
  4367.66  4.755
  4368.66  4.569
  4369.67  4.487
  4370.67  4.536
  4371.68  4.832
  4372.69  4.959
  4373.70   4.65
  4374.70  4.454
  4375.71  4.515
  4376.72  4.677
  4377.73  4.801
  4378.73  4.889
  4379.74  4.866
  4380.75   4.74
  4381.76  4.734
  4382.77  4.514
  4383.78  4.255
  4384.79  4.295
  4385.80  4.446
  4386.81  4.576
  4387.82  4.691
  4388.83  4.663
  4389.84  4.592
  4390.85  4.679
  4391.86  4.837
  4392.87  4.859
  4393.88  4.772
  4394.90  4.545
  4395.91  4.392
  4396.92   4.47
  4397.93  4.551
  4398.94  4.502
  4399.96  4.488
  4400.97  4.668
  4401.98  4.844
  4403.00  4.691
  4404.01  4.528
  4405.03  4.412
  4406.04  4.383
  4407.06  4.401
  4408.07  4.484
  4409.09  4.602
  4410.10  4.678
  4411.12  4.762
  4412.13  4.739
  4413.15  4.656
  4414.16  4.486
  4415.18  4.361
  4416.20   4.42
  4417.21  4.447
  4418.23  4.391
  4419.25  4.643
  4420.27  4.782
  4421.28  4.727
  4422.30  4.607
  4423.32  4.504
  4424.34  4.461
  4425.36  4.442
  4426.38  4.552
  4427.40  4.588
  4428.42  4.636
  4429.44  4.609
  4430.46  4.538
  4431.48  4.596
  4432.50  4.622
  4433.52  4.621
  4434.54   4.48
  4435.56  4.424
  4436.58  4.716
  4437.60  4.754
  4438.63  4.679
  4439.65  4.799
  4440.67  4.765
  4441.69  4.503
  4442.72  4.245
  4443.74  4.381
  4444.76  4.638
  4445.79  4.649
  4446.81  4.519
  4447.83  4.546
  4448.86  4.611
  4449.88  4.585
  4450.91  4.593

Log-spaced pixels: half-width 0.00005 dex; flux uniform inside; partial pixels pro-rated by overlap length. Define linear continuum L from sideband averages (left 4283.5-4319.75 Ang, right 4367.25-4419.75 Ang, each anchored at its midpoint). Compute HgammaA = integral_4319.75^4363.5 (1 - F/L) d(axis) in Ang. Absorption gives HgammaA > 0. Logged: 1.8 Ang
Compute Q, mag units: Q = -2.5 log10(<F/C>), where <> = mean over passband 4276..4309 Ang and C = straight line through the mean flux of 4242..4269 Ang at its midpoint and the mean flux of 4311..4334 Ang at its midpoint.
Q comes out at 0.03 mag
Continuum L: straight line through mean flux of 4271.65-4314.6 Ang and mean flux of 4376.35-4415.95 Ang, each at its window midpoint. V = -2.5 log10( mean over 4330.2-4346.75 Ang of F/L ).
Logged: 0.13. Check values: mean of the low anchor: 4.42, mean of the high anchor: 4.6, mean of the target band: 3.98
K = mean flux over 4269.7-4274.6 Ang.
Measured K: 4.45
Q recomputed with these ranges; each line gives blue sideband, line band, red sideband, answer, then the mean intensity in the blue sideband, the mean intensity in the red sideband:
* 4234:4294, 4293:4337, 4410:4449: 0.040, 4.59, 4.58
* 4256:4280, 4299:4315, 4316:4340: 0.056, 4.64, 4.38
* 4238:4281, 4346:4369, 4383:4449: 0.006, 4.63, 4.57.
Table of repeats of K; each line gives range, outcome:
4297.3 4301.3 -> 4.29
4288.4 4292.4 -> 4.28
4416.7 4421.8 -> 4.6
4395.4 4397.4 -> 4.44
